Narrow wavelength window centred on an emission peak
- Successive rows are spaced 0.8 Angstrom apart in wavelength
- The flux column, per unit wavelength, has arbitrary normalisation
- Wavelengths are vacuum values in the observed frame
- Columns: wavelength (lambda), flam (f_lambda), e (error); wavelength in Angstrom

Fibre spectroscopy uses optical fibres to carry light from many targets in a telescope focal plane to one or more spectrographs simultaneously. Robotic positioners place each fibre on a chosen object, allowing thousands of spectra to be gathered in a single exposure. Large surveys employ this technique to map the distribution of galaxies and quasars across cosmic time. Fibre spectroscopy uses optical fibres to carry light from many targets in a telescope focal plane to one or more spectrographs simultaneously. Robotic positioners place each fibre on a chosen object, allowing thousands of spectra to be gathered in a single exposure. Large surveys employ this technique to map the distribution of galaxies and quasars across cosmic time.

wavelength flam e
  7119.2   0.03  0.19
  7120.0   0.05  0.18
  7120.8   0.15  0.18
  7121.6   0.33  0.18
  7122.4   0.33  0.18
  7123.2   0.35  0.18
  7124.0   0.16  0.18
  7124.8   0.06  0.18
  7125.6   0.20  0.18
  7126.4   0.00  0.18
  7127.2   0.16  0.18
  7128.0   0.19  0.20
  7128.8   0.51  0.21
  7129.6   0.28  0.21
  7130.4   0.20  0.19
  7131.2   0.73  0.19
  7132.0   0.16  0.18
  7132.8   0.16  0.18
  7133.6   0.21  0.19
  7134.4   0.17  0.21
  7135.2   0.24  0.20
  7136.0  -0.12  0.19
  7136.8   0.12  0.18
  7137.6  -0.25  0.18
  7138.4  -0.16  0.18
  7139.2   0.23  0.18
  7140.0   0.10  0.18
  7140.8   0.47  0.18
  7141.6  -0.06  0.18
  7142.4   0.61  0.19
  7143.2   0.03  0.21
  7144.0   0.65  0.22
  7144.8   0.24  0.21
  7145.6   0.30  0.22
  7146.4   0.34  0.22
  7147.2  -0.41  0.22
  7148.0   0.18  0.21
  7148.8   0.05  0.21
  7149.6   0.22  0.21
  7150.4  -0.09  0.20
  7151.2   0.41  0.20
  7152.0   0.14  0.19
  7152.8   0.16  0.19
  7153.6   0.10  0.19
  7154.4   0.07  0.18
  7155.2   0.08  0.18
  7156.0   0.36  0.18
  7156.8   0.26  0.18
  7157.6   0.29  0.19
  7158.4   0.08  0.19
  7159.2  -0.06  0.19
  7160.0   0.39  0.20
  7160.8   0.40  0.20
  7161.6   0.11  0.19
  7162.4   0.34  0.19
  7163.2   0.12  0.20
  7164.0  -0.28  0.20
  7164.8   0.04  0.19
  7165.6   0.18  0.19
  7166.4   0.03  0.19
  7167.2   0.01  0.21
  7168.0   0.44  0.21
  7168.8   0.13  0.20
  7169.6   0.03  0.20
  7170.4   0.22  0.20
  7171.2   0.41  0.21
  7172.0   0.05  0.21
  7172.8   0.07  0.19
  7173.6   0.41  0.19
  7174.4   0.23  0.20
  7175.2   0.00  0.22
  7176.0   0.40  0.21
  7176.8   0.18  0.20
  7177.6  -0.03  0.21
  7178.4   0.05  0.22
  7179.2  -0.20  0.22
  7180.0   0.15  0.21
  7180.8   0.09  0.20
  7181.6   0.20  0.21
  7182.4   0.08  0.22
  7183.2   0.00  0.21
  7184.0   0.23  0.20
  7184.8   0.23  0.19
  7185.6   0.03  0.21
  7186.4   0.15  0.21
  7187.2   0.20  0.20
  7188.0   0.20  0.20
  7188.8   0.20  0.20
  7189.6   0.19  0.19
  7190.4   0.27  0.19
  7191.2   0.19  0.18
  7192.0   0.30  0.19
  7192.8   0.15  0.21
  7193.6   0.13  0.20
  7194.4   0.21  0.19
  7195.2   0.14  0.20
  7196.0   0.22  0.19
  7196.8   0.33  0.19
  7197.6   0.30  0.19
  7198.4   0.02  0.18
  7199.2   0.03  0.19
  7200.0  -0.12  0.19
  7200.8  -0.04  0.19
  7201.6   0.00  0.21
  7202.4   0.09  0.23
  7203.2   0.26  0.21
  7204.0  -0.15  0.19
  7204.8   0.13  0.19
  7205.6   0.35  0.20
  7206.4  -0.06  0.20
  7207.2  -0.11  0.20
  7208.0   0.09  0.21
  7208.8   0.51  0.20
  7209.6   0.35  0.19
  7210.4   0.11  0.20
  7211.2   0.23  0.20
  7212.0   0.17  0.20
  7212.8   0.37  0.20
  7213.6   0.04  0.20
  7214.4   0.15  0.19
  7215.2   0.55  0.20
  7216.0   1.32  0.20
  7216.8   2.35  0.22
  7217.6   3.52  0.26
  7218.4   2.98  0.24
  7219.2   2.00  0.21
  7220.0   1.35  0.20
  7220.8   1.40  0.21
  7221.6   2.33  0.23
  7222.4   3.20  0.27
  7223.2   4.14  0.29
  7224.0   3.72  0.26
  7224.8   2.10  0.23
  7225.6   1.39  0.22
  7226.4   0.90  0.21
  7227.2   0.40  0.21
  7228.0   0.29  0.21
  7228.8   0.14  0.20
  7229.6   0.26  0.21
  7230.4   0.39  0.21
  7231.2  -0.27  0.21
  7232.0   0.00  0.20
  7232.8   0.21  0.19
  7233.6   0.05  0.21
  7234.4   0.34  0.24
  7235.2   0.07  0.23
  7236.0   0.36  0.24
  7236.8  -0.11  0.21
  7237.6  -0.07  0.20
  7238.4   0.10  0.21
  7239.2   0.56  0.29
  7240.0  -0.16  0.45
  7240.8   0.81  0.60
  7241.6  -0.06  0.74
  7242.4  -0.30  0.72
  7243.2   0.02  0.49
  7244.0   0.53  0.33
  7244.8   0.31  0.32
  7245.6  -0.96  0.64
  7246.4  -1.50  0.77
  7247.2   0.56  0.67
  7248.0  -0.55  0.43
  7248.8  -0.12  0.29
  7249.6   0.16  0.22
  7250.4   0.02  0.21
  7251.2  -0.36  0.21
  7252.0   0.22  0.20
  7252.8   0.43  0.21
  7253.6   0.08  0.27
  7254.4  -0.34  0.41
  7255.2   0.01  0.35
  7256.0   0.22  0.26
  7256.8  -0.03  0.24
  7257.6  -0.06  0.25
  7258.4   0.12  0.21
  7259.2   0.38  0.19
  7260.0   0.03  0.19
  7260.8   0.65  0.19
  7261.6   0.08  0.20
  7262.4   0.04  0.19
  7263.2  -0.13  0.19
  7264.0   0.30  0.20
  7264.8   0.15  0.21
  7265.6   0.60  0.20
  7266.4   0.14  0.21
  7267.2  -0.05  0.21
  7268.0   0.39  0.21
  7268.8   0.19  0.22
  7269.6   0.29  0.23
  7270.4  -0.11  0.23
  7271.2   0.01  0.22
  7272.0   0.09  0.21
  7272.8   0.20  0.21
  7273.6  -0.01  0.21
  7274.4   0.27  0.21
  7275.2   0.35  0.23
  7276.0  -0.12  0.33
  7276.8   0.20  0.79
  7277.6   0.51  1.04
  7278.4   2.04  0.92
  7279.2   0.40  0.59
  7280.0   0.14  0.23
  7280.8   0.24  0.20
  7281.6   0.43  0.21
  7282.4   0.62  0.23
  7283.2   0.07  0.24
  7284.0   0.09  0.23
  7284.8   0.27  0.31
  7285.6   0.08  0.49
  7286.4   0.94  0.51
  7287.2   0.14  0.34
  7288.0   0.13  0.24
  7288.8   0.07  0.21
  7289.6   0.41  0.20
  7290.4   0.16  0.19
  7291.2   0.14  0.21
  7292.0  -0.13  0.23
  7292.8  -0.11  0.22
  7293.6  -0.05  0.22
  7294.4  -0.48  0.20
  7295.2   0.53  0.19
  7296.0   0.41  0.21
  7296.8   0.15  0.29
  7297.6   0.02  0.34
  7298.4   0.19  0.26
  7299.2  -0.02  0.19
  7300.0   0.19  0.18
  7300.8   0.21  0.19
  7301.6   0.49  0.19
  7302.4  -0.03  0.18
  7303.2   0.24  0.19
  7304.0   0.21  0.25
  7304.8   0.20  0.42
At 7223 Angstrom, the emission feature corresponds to [O II]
